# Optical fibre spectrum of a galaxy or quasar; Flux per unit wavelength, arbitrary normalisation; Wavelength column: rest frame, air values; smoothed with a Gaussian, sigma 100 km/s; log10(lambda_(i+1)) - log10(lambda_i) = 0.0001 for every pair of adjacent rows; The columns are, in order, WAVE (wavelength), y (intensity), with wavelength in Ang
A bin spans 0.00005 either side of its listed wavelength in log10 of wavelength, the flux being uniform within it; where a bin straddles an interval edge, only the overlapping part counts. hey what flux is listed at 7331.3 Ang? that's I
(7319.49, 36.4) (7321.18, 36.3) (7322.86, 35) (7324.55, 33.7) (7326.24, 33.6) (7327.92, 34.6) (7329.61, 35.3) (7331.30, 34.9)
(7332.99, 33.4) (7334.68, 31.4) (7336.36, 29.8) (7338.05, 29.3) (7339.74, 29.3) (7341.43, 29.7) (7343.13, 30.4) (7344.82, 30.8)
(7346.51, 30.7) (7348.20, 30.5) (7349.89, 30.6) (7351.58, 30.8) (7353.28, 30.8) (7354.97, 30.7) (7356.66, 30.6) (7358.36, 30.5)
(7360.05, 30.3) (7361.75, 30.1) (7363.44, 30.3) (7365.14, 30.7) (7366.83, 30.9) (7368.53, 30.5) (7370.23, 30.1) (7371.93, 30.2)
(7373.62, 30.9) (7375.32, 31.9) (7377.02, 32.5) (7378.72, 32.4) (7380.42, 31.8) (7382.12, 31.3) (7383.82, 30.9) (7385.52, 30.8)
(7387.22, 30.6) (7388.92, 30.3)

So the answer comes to 34.9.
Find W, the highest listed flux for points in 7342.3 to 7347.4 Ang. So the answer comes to 30.8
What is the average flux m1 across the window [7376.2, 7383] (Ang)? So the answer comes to 32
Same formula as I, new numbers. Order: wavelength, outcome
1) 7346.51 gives 30.7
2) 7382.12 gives 31.3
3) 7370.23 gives 30.1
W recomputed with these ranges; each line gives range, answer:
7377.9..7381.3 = 32.4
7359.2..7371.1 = 30.9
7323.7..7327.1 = 33.7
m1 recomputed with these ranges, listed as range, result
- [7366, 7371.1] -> 30.4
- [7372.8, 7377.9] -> 31.7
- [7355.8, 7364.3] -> 30.4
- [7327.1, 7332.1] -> 34.9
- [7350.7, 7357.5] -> 30.7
